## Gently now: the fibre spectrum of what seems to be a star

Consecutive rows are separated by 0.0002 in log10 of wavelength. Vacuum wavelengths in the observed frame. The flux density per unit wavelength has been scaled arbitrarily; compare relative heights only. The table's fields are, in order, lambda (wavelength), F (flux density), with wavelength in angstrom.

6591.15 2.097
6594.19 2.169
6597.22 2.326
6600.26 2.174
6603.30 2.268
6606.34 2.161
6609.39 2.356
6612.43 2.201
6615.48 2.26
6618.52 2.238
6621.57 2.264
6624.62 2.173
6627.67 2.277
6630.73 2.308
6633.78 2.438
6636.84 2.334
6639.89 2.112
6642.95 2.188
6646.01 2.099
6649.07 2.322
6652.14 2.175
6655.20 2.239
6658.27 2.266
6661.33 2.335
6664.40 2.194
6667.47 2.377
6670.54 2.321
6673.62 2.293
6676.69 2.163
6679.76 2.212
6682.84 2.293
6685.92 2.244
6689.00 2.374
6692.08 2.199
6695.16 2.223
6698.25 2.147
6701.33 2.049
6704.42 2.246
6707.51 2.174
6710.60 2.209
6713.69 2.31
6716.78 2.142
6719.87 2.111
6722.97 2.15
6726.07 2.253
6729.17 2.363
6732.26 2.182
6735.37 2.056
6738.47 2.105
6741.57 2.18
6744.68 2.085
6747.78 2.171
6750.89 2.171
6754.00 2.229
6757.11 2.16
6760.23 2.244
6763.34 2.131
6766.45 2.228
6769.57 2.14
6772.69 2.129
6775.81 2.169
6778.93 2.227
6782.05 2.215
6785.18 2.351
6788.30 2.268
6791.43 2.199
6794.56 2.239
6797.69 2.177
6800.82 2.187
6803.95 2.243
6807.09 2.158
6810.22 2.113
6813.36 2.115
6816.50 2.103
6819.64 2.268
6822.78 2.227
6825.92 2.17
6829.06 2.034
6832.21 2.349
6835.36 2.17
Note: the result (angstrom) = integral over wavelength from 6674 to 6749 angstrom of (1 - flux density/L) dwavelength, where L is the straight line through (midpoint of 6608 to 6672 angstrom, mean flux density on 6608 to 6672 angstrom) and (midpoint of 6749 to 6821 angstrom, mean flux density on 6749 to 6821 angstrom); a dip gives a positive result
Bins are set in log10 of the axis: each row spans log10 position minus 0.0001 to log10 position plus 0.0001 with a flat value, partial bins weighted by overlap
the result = 1.1 angstrom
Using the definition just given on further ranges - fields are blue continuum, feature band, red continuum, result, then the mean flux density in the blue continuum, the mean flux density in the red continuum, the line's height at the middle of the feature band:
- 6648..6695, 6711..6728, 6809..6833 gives 0.3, 2.27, 2.17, 2.23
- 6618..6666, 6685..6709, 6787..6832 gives 0.2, 2.25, 2.18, 2.23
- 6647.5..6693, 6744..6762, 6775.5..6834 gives 0.4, 2.27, 2.2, 2.23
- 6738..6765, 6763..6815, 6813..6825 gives -0.4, 2.17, 2.18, 2.18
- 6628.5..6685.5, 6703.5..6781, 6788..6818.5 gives 1.0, 2.26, 2.18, 2.21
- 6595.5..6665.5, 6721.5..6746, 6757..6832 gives 0.4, 2.25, 2.19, 2.21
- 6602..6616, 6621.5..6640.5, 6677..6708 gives -0.4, 2.25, 2.22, 2.24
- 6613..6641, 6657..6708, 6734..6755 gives -0.8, 2.27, 2.14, 2.21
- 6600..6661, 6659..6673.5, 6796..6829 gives -0.5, 2.25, 2.17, 2.23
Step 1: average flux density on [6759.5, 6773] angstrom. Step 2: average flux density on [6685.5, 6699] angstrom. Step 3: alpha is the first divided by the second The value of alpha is 0.97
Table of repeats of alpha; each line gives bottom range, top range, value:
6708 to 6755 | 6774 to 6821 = 1.01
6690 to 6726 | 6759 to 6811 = 1.01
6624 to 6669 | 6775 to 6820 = 0.97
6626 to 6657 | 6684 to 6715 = 0.99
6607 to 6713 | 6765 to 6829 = 0.98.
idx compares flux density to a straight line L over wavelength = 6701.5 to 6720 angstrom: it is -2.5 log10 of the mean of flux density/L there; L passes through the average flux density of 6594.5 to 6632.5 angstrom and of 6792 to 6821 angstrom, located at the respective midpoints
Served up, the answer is 0.01 mag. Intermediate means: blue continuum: 2.25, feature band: 2.19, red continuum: 2.18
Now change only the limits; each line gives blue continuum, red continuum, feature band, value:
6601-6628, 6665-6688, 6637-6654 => 0.03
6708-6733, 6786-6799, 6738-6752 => 0.04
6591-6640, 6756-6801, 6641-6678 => 0.00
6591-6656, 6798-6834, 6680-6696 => -0.02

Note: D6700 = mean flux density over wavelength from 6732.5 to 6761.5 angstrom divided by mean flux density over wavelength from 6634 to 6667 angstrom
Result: 0.96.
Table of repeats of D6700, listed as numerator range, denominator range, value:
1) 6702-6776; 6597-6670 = 0.97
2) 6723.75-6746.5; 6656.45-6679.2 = 0.96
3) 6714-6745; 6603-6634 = 0.96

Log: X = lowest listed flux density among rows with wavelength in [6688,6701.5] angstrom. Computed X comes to 2.049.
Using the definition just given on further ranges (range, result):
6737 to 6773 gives 2.085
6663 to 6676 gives 2.194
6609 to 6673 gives 2.099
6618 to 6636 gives 2.173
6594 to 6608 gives 2.161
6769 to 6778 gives 2.129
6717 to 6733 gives 2.111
